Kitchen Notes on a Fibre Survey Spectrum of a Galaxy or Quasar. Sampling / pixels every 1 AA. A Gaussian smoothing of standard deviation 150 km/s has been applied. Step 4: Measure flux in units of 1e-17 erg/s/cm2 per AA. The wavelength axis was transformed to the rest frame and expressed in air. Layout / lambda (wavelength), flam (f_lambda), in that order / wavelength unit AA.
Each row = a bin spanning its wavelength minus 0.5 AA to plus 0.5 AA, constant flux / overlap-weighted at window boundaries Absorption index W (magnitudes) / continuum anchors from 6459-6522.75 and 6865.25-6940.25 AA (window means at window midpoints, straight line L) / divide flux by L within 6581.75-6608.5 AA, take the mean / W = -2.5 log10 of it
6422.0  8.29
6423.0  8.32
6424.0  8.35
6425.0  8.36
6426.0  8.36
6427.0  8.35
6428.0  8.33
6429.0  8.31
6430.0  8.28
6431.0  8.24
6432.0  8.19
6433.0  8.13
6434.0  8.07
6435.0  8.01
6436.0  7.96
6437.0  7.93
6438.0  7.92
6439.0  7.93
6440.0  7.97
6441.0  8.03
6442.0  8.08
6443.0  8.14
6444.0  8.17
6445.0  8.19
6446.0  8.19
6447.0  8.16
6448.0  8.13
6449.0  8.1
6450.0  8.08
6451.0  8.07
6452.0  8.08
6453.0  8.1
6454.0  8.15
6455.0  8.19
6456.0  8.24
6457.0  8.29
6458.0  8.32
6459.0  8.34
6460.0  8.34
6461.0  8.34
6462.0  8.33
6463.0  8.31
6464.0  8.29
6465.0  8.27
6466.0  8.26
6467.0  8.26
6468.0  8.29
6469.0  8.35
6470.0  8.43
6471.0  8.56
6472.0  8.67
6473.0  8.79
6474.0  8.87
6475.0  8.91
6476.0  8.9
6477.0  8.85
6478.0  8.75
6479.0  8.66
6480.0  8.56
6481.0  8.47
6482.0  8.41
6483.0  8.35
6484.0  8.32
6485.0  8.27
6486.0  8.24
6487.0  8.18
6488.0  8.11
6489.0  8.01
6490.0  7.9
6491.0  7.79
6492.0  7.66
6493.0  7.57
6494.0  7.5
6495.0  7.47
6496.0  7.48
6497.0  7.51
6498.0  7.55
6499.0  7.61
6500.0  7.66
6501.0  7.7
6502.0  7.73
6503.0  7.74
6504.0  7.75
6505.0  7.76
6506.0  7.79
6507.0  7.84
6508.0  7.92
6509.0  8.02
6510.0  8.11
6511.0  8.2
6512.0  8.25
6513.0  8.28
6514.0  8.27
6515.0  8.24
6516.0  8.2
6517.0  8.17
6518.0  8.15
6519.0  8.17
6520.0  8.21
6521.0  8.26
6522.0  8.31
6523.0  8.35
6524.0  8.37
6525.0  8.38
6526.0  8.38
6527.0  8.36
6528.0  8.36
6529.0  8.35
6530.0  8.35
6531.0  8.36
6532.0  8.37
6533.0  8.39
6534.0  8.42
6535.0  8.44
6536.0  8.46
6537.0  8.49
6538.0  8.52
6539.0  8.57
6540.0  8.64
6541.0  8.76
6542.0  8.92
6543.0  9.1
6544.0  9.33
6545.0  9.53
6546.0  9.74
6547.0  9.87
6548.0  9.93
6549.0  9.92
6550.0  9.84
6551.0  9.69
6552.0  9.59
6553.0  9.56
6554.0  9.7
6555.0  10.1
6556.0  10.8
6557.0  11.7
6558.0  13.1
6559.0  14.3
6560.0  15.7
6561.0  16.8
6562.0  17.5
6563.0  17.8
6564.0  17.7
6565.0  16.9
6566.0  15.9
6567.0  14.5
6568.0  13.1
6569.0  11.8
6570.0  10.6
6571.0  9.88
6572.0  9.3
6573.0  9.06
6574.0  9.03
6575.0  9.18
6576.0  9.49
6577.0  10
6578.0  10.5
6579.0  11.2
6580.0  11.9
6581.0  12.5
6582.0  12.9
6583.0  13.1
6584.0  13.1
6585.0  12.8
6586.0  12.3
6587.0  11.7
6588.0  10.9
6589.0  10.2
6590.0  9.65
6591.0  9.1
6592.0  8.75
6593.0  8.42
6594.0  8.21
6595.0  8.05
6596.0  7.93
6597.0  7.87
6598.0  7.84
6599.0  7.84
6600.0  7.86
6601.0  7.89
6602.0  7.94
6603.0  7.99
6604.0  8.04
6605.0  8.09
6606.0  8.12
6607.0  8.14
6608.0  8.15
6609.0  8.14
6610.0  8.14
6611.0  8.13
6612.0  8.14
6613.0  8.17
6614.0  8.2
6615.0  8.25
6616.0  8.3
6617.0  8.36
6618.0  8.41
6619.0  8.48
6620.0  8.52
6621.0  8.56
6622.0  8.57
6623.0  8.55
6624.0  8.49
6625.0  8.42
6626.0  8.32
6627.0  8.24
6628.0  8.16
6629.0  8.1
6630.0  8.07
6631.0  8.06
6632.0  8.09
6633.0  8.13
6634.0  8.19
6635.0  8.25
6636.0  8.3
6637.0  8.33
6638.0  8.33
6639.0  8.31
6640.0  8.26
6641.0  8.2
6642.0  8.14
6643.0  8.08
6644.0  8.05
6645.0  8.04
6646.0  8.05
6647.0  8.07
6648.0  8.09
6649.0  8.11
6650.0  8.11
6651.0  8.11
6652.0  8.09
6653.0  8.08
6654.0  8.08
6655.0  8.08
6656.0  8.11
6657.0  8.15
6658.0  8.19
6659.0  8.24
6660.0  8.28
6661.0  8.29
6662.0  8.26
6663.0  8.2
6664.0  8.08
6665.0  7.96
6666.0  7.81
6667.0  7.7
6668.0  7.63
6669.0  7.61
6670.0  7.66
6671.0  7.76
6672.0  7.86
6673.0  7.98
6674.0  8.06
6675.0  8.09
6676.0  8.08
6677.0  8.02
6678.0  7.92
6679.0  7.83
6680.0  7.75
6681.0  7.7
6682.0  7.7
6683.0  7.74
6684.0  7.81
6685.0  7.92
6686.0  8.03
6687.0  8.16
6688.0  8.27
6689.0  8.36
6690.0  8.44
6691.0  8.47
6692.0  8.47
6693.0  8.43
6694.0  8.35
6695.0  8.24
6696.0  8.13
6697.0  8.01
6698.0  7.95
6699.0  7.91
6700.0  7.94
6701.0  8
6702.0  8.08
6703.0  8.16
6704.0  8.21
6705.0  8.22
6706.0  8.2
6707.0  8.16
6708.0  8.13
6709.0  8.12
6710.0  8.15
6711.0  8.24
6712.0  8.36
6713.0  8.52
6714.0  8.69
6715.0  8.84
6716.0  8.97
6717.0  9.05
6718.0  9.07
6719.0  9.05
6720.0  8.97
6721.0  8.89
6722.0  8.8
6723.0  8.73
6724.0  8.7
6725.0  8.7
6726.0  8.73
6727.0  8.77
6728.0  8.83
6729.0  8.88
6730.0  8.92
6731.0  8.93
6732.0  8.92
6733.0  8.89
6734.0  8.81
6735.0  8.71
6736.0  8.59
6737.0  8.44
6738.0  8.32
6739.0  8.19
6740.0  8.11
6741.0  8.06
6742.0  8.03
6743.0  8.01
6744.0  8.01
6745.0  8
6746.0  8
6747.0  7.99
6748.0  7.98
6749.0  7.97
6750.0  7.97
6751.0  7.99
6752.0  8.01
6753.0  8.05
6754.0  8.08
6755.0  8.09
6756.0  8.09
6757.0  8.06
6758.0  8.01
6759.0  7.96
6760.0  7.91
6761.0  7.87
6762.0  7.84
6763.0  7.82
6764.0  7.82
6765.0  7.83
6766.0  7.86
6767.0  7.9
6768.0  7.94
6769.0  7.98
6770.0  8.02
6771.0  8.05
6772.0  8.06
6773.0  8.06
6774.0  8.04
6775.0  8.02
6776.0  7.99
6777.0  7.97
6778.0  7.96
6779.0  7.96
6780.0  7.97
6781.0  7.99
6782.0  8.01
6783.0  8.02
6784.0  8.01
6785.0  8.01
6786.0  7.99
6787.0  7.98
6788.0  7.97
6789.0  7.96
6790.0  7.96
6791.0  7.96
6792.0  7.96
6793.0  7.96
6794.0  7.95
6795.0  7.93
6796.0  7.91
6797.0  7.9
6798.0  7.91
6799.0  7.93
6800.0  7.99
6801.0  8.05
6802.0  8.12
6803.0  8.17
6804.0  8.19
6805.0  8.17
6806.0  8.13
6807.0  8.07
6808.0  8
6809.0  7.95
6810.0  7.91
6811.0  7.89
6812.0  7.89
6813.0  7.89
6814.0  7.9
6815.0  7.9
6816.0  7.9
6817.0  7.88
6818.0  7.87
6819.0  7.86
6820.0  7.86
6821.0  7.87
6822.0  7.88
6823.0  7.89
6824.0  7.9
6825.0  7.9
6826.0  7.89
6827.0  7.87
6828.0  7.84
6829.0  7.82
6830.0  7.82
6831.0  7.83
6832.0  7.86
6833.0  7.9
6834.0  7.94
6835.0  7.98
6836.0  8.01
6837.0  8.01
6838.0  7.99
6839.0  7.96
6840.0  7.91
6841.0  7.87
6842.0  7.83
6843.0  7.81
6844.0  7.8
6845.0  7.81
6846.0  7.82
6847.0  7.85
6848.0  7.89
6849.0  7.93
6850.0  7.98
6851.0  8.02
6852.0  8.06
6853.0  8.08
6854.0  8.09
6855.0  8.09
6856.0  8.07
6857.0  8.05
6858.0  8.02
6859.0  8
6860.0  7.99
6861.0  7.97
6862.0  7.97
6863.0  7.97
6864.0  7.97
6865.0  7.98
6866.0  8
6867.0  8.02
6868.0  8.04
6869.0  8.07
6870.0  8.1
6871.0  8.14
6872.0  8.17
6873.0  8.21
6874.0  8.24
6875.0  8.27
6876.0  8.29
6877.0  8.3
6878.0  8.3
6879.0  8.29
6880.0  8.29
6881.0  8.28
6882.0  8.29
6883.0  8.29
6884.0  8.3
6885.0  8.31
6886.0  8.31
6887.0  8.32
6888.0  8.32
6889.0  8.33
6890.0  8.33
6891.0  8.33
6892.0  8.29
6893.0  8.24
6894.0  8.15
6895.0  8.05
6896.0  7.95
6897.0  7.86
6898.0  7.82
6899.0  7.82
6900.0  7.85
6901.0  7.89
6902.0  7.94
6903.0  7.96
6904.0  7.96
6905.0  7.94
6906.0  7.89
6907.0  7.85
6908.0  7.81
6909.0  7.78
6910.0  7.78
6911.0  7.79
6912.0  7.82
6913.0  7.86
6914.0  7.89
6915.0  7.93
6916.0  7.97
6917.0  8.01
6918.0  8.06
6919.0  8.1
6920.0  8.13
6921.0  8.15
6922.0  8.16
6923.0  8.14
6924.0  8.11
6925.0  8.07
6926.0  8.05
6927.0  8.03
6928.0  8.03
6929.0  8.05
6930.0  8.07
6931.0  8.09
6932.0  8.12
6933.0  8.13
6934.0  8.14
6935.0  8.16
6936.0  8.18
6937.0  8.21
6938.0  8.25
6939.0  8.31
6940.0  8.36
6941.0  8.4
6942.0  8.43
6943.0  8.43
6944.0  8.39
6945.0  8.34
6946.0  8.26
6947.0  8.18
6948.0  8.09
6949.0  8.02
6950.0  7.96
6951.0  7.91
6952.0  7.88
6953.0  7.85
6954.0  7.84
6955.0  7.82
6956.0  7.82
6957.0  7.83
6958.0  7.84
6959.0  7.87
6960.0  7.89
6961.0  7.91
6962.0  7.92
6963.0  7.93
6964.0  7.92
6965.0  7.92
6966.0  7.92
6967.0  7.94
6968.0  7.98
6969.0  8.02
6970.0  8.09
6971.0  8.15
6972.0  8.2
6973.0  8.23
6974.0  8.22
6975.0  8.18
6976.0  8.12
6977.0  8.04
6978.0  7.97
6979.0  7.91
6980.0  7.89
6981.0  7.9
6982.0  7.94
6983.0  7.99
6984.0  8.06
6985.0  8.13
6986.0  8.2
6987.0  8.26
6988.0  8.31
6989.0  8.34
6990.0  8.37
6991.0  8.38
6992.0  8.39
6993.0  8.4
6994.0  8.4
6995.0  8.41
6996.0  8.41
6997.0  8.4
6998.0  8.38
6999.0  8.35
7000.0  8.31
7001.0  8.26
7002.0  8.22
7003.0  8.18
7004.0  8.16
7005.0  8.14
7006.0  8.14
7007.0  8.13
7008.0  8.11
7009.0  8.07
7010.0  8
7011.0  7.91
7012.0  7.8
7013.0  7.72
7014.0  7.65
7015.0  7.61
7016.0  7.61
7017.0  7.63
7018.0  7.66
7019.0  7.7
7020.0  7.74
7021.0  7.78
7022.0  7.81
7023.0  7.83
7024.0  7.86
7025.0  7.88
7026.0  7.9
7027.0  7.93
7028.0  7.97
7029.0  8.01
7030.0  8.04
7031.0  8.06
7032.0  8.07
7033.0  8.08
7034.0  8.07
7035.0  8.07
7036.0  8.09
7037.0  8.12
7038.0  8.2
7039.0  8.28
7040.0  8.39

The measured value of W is -0.15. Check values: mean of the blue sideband 8.16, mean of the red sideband 8.1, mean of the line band 9.33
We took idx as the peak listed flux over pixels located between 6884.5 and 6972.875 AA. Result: 8.43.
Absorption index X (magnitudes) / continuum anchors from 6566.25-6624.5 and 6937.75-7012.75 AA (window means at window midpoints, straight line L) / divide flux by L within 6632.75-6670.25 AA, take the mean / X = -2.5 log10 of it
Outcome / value 0.15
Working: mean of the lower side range 9.48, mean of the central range 8.1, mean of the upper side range 8.12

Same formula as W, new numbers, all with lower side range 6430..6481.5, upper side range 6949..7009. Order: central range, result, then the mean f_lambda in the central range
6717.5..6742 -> -0.065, 8.69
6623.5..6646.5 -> 0.003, 8.2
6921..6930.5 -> 0.004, 8.08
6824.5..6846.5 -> 0.036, 7.88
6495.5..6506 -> 0.084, 7.66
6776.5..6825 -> 0.027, 7.96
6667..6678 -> 0.046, 7.87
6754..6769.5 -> 0.032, 7.94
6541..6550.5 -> -0.156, 9.53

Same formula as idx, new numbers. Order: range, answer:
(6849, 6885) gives 8.31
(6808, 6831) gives 8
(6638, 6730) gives 9.07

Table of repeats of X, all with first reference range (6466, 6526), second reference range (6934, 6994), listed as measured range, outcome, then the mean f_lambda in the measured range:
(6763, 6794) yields 0.02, 7.97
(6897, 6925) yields 0.02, 7.94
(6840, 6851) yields 0.03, 7.87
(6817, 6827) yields 0.03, 7.88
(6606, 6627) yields -0.02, 8.32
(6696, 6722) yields -0.04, 8.4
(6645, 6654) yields 0.01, 8.09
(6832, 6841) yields 0.02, 7.95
